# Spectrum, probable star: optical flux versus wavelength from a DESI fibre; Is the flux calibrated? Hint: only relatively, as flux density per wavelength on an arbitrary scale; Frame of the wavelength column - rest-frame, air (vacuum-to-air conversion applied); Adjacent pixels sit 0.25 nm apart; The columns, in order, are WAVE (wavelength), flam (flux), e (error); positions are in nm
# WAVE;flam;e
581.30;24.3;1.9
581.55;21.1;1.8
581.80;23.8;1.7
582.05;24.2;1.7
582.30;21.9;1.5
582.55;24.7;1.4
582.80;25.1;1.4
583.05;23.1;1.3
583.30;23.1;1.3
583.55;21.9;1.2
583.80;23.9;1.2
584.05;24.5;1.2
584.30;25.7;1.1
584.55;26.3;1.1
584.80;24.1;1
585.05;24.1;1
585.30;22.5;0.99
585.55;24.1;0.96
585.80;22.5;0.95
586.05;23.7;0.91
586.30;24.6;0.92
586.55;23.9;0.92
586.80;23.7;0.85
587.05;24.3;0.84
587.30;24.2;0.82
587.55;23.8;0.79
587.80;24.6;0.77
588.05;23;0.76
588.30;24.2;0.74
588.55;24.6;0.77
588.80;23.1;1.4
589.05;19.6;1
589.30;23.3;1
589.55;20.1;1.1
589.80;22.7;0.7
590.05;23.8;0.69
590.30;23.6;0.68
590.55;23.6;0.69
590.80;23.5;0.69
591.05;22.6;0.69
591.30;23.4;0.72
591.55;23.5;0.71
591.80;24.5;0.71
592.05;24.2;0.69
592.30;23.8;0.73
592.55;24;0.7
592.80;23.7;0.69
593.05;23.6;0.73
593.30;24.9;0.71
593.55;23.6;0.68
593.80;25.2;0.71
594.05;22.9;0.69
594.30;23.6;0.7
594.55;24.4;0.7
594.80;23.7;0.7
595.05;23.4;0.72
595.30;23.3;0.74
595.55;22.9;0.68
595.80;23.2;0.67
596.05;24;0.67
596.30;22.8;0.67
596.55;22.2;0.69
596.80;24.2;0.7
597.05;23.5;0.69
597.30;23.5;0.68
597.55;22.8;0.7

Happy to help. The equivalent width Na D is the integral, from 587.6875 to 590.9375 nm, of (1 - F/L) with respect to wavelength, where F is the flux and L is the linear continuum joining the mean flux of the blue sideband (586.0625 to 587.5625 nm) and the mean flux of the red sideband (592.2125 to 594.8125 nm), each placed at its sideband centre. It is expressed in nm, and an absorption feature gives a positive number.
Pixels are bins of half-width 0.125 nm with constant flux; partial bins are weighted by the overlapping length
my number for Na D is 0.13 nm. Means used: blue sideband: 24.1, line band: 23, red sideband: 24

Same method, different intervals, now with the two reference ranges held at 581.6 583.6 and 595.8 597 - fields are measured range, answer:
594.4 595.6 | -0.01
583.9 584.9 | -0.07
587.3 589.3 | 0.00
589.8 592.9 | -0.04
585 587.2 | -0.03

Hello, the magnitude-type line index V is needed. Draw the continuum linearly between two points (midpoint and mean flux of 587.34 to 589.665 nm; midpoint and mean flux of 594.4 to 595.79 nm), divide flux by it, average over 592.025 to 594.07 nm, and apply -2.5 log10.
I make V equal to -0.03 mag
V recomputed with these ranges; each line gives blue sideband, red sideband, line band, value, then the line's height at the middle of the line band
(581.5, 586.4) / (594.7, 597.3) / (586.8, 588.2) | -0.01 mag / 23.6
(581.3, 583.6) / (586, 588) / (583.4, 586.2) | -0.01 mag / 23.7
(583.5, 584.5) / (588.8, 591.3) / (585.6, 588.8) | -0.02 mag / 23.4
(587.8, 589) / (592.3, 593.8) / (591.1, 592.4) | 0.00 mag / 23.9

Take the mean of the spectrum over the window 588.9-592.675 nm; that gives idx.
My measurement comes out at 23.1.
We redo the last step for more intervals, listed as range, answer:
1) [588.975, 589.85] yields 21.4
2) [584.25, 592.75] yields 23.6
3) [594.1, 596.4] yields 23.5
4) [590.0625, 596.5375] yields 23.7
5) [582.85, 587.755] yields 23.9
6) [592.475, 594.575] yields 24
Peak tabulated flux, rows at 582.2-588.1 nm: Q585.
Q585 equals 26.3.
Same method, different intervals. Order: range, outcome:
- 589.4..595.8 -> 25.2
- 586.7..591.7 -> 24.6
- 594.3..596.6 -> 24.4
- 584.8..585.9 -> 24.1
